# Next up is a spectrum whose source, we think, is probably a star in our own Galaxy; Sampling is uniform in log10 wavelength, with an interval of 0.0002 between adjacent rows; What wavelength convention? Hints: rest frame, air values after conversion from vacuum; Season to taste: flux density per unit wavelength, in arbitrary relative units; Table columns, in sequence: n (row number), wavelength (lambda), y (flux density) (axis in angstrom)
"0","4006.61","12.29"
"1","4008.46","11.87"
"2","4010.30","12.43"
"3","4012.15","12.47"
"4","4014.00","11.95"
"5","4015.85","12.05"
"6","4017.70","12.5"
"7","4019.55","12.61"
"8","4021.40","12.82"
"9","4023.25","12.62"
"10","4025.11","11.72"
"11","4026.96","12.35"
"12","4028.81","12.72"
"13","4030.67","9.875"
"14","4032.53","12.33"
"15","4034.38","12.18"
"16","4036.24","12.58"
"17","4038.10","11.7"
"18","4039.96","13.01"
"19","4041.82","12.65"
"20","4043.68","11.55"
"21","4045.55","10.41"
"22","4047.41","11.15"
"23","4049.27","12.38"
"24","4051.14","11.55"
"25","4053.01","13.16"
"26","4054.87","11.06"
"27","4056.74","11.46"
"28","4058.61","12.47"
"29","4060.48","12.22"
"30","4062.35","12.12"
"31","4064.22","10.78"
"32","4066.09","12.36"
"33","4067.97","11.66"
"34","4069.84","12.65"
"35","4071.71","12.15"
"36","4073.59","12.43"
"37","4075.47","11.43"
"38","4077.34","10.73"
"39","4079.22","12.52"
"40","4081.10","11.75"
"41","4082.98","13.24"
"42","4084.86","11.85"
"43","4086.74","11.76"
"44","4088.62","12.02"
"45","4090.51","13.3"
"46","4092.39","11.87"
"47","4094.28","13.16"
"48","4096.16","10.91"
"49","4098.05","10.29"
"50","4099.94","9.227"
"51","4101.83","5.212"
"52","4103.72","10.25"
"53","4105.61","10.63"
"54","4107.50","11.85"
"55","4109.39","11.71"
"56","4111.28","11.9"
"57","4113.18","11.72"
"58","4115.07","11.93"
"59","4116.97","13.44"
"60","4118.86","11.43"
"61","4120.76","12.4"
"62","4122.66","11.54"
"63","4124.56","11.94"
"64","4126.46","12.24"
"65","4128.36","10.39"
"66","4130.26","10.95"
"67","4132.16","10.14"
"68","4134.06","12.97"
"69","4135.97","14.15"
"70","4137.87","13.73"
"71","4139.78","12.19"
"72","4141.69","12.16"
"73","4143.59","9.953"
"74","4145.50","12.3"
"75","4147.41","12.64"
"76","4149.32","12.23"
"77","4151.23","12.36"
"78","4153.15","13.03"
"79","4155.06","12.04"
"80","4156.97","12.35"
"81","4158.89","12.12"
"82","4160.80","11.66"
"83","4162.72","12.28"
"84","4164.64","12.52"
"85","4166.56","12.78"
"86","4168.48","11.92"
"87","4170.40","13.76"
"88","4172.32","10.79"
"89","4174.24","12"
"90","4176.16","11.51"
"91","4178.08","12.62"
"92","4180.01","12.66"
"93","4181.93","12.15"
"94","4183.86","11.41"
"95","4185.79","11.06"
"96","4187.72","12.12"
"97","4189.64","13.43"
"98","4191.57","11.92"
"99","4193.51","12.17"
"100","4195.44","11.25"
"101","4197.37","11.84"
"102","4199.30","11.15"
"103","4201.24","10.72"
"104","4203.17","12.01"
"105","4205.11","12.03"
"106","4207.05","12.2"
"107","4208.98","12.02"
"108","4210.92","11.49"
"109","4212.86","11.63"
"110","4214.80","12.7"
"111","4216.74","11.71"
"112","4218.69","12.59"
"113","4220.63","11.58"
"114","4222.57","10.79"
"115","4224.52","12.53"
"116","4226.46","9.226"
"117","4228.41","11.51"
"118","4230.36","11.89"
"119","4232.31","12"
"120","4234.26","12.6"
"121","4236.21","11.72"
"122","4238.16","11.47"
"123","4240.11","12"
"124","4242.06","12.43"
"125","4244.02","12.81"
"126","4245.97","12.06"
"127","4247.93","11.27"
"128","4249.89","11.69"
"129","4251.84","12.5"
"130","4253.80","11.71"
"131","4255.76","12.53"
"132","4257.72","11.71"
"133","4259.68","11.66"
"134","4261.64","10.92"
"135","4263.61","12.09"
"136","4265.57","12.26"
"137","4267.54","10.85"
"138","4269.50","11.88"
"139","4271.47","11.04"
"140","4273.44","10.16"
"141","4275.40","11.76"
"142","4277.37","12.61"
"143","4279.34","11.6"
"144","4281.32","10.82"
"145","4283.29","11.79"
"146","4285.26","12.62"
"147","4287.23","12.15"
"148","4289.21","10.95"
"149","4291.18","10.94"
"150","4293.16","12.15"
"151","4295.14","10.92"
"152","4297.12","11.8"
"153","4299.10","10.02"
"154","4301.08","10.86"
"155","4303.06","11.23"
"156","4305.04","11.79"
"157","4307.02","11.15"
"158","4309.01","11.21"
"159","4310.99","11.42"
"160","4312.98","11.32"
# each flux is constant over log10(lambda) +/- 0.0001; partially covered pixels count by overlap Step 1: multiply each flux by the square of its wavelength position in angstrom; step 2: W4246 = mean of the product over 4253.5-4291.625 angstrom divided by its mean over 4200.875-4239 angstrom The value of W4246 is 1.01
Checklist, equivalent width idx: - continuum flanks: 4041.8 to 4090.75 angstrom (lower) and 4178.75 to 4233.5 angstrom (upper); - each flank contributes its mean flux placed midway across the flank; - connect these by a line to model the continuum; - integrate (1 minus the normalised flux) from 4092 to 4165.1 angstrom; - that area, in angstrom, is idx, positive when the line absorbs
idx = 1.1 angstrom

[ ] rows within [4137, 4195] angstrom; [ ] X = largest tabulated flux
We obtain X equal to 13.76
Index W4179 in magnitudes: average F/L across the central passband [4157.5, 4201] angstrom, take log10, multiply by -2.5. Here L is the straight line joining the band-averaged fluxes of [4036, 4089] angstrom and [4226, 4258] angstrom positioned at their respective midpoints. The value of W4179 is -0.01 mag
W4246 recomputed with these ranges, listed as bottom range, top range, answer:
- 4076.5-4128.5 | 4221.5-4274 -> 1.09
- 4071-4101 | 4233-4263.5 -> 1.10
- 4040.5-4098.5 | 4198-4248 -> 1.06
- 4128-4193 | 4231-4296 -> 1.02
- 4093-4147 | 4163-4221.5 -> 1.08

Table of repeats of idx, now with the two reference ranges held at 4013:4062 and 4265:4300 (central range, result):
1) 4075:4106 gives 1.9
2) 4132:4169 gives -1.7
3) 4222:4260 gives -0.9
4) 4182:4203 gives -0.1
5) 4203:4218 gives -0.5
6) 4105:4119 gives 0.0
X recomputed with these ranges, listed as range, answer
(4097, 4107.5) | 11.85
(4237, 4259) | 12.81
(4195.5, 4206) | 12.03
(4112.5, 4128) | 13.44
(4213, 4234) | 12.7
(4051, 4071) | 13.16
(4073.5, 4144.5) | 14.15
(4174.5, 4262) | 13.43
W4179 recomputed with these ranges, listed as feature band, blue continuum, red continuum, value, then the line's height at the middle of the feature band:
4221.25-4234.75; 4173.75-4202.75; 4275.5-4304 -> 0.02 mag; 11.7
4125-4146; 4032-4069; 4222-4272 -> -0.01 mag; 11.9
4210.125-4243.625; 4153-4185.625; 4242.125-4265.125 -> 0.02 mag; 12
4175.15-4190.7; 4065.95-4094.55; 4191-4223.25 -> -0.03 mag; 11.8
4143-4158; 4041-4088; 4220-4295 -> -0.03 mag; 11.8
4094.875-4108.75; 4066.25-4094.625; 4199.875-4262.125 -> 0.22 mag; 12.1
